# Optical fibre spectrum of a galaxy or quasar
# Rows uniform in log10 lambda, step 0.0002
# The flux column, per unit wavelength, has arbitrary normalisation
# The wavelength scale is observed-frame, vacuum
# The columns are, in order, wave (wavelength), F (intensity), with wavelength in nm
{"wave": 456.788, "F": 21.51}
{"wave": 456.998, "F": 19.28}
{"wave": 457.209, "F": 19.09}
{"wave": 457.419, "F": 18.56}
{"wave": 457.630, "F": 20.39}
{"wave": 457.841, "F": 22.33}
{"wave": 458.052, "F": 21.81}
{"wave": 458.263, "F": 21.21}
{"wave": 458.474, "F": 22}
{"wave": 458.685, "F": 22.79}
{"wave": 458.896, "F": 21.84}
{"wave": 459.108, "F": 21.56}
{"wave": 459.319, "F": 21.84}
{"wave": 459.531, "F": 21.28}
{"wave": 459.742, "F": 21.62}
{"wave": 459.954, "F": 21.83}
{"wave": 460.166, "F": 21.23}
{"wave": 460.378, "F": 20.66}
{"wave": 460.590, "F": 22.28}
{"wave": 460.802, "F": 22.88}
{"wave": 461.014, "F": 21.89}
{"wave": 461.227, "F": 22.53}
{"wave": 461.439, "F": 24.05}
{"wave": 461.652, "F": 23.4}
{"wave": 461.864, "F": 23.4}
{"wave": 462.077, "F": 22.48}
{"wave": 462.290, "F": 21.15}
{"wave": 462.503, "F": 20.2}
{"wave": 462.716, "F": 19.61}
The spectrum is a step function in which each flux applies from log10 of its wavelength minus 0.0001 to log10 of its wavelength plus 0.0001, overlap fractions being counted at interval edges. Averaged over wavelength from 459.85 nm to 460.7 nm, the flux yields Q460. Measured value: 21.5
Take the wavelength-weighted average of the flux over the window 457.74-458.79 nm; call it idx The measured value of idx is 22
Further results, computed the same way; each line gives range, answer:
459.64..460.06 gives 21.7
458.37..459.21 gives 22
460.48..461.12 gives 22.4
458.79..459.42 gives 21.8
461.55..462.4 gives 22.6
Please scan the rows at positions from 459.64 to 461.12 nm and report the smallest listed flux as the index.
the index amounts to 20.66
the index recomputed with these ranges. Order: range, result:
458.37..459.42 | 21.56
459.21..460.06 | 21.28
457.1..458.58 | 18.56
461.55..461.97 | 23.4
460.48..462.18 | 21.89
